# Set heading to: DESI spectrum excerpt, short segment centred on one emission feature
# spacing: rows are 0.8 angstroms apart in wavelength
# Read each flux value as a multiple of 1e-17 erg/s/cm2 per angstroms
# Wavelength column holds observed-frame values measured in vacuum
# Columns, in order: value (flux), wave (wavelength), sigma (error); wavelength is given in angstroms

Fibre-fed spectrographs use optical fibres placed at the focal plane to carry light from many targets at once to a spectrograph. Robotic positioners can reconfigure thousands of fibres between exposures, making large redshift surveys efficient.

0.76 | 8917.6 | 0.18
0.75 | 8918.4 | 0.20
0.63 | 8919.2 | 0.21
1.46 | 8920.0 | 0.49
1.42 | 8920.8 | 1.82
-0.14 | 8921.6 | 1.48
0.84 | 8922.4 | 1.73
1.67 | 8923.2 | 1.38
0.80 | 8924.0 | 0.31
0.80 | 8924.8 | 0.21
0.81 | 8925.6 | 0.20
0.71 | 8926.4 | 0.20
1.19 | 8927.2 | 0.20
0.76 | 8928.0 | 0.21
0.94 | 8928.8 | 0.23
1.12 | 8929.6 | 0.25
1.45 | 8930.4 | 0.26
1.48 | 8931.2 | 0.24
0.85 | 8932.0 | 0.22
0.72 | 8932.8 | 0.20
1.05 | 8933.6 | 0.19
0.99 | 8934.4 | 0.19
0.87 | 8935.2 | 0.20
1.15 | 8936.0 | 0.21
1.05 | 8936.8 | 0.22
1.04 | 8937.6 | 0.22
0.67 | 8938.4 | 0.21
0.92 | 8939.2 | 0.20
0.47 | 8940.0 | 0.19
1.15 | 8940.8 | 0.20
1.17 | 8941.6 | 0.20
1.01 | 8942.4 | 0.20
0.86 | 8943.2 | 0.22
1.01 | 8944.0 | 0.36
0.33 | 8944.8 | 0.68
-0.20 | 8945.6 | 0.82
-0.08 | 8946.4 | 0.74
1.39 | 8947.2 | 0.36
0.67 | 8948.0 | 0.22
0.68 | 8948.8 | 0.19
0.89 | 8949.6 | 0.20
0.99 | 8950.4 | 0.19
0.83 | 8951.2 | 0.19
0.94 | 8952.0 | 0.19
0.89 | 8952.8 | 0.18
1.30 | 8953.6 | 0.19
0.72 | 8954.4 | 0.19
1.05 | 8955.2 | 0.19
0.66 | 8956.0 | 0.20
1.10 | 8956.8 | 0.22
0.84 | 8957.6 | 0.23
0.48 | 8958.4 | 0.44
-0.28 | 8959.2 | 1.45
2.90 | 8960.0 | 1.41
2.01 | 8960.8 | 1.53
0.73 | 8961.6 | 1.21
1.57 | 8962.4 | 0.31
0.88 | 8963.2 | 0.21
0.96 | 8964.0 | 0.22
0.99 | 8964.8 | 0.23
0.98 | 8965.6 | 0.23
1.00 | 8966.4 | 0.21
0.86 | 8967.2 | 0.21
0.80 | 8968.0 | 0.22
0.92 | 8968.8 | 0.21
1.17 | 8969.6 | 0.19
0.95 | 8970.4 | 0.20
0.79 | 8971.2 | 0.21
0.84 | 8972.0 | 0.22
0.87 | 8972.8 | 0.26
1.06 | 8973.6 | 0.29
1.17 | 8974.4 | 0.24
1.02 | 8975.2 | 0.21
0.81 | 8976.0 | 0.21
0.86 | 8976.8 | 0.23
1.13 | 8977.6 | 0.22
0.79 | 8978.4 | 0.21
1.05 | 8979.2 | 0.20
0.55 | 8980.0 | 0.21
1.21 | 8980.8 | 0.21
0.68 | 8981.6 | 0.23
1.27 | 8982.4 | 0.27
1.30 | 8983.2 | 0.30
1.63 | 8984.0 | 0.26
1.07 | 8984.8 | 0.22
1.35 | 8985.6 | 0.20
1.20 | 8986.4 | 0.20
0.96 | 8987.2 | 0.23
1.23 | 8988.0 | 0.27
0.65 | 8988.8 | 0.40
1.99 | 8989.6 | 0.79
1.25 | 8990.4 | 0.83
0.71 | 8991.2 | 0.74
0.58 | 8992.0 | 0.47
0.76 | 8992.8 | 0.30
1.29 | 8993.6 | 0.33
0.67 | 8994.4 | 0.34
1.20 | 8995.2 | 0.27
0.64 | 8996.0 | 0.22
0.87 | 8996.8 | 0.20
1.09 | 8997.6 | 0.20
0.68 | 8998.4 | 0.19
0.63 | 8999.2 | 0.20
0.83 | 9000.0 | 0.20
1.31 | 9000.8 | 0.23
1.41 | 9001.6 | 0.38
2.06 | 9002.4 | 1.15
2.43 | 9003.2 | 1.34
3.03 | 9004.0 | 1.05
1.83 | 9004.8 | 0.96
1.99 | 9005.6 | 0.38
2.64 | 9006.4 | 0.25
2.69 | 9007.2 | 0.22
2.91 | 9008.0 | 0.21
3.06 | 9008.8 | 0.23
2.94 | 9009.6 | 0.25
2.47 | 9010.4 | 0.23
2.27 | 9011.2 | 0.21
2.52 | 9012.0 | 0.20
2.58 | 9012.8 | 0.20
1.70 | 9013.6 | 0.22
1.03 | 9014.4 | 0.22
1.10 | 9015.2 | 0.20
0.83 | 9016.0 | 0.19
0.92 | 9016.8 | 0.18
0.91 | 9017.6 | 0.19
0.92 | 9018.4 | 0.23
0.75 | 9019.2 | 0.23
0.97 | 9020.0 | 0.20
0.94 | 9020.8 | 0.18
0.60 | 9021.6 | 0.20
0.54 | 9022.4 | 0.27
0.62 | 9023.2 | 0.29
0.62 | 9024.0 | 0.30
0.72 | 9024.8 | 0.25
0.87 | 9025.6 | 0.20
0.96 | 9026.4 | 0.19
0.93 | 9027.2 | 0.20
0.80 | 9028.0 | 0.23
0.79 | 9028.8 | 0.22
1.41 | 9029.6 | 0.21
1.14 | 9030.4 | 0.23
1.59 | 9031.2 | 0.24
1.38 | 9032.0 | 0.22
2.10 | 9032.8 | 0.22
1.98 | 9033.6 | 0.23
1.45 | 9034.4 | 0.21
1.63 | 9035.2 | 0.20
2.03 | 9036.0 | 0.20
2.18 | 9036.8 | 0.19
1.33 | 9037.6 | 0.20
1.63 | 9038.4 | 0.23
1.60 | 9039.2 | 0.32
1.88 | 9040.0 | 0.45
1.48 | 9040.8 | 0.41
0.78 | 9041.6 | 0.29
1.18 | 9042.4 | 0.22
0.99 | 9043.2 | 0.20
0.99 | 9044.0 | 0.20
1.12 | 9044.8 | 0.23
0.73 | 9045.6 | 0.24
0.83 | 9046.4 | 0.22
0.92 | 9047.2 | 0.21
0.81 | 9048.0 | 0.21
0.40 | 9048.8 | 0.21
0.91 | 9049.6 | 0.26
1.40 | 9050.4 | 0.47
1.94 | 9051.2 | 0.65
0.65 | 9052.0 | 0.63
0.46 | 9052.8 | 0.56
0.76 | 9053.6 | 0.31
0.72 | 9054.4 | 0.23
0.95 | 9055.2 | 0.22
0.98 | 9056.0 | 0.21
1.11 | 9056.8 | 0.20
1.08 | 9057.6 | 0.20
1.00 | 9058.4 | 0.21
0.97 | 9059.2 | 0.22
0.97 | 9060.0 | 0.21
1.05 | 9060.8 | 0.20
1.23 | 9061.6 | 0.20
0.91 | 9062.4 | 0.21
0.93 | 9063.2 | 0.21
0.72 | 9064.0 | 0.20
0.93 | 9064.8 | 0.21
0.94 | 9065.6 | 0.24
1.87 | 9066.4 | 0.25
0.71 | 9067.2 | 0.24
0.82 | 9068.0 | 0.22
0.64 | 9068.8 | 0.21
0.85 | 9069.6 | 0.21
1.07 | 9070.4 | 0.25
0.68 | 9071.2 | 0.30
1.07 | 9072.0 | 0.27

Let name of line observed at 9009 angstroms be H-alpha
